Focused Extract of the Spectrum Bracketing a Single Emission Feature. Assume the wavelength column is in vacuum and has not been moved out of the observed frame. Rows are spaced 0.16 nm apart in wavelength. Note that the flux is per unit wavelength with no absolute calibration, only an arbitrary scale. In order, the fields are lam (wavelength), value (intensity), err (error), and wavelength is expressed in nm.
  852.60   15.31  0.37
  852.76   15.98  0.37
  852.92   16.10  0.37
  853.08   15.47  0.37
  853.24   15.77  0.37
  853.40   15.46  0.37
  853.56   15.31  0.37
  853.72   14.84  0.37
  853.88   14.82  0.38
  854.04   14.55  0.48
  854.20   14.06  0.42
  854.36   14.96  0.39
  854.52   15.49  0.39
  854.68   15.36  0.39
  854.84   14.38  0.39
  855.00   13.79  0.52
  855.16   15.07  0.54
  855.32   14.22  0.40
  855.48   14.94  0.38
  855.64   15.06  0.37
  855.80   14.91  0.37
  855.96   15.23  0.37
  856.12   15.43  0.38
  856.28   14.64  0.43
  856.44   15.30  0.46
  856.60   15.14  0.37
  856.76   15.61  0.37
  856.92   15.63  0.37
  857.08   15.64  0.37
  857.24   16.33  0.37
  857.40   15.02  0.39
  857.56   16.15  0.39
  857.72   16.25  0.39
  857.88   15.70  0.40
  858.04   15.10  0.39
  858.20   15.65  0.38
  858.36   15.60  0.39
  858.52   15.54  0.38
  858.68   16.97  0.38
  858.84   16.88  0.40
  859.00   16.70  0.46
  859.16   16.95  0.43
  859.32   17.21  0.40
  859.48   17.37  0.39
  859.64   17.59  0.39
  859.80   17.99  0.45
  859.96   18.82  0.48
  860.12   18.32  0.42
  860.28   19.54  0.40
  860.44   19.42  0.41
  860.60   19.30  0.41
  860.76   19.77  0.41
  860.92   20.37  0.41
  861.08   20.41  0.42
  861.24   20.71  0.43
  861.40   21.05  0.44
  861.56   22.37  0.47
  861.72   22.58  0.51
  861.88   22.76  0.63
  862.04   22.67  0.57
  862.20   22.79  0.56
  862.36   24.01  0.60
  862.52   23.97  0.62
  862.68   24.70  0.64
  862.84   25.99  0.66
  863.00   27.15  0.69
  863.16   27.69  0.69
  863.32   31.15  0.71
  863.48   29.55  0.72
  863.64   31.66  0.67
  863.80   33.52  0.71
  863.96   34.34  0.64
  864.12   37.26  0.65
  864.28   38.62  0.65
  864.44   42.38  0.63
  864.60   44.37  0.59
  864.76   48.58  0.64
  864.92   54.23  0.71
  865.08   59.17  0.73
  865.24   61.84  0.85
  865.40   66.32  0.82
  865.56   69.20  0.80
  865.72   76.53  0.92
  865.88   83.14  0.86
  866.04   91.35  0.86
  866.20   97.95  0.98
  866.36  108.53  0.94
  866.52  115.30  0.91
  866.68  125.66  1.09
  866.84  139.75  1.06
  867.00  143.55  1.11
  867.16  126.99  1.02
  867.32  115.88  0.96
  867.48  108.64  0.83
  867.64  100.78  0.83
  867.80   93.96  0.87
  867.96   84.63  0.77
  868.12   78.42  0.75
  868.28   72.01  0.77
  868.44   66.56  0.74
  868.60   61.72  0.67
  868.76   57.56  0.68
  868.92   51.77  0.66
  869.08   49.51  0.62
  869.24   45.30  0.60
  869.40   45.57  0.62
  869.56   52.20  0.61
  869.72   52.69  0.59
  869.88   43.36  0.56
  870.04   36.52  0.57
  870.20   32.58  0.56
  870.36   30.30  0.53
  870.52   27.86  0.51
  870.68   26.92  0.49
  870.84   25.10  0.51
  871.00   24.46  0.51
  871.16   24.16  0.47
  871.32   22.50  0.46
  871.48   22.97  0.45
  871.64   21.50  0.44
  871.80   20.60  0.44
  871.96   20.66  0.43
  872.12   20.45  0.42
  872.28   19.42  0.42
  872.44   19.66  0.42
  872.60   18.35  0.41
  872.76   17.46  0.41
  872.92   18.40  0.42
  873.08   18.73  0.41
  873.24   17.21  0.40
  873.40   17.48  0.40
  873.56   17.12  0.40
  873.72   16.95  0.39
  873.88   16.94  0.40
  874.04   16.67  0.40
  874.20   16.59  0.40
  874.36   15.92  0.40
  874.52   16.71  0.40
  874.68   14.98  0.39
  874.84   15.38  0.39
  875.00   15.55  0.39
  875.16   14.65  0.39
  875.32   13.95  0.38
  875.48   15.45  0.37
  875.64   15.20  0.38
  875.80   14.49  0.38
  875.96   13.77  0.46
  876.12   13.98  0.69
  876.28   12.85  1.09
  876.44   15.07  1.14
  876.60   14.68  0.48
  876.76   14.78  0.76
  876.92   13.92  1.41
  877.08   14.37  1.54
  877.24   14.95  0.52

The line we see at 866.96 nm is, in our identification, H-alpha 6563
